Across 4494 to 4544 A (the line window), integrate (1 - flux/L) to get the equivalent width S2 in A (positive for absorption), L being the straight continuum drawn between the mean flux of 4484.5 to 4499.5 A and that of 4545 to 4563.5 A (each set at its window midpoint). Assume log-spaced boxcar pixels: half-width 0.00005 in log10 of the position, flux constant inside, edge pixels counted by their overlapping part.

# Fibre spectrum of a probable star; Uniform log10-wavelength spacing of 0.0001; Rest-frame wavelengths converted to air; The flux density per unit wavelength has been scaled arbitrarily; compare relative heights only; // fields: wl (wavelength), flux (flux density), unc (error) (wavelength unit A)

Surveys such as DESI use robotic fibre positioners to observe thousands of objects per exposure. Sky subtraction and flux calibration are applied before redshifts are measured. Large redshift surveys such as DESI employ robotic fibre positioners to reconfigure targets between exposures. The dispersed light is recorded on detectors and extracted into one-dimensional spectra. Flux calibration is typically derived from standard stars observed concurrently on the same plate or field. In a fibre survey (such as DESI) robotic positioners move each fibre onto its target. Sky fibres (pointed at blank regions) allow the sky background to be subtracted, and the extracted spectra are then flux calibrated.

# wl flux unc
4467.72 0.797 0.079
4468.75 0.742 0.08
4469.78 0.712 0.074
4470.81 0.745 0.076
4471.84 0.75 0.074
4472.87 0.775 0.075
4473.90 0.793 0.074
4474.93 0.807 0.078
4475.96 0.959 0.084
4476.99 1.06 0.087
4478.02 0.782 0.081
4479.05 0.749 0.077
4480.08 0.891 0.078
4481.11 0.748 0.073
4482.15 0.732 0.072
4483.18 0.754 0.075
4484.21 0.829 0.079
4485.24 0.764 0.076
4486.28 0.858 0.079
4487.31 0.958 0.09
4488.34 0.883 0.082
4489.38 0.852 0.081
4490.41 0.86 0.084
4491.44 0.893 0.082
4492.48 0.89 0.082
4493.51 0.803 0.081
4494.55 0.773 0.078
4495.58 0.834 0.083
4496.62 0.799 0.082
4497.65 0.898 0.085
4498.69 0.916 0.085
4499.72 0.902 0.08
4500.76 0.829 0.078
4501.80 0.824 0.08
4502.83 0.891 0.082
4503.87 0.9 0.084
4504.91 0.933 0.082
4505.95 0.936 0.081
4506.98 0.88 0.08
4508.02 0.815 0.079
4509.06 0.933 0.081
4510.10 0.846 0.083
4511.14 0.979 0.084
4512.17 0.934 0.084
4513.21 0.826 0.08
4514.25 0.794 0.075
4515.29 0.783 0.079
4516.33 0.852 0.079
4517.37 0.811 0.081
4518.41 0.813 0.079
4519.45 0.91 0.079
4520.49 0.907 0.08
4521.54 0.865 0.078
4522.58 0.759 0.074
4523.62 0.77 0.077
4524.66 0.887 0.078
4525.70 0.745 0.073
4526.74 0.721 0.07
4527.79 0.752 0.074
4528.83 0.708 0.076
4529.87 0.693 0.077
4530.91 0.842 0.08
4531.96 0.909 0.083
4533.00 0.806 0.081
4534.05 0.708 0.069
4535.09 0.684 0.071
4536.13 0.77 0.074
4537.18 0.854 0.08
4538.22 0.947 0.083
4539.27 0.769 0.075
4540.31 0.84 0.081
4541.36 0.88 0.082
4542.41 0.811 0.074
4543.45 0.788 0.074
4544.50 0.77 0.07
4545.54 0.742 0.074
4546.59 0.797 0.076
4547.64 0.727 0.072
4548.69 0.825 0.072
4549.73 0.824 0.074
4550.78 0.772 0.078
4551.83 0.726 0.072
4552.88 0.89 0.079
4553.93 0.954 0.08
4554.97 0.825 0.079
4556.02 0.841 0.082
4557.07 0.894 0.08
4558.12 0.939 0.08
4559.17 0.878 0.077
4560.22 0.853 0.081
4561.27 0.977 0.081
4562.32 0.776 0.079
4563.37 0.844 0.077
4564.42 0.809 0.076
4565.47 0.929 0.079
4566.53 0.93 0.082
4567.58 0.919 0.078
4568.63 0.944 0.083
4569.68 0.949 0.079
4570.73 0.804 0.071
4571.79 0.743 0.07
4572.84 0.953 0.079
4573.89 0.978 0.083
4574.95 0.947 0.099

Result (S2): 0.9 A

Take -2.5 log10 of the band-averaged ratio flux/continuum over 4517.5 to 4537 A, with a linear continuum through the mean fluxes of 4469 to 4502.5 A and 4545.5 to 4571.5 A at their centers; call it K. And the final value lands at 0.07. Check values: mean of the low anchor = 0.832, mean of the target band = 0.793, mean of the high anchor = 0.856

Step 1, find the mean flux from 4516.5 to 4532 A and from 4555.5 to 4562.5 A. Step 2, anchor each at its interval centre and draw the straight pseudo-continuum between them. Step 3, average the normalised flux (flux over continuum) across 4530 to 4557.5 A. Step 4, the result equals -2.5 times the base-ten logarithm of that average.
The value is 0.05 mag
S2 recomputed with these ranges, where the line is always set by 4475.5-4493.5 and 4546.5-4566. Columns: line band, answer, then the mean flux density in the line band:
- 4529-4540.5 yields 0.7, 0.798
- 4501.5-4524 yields -0.4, 0.863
